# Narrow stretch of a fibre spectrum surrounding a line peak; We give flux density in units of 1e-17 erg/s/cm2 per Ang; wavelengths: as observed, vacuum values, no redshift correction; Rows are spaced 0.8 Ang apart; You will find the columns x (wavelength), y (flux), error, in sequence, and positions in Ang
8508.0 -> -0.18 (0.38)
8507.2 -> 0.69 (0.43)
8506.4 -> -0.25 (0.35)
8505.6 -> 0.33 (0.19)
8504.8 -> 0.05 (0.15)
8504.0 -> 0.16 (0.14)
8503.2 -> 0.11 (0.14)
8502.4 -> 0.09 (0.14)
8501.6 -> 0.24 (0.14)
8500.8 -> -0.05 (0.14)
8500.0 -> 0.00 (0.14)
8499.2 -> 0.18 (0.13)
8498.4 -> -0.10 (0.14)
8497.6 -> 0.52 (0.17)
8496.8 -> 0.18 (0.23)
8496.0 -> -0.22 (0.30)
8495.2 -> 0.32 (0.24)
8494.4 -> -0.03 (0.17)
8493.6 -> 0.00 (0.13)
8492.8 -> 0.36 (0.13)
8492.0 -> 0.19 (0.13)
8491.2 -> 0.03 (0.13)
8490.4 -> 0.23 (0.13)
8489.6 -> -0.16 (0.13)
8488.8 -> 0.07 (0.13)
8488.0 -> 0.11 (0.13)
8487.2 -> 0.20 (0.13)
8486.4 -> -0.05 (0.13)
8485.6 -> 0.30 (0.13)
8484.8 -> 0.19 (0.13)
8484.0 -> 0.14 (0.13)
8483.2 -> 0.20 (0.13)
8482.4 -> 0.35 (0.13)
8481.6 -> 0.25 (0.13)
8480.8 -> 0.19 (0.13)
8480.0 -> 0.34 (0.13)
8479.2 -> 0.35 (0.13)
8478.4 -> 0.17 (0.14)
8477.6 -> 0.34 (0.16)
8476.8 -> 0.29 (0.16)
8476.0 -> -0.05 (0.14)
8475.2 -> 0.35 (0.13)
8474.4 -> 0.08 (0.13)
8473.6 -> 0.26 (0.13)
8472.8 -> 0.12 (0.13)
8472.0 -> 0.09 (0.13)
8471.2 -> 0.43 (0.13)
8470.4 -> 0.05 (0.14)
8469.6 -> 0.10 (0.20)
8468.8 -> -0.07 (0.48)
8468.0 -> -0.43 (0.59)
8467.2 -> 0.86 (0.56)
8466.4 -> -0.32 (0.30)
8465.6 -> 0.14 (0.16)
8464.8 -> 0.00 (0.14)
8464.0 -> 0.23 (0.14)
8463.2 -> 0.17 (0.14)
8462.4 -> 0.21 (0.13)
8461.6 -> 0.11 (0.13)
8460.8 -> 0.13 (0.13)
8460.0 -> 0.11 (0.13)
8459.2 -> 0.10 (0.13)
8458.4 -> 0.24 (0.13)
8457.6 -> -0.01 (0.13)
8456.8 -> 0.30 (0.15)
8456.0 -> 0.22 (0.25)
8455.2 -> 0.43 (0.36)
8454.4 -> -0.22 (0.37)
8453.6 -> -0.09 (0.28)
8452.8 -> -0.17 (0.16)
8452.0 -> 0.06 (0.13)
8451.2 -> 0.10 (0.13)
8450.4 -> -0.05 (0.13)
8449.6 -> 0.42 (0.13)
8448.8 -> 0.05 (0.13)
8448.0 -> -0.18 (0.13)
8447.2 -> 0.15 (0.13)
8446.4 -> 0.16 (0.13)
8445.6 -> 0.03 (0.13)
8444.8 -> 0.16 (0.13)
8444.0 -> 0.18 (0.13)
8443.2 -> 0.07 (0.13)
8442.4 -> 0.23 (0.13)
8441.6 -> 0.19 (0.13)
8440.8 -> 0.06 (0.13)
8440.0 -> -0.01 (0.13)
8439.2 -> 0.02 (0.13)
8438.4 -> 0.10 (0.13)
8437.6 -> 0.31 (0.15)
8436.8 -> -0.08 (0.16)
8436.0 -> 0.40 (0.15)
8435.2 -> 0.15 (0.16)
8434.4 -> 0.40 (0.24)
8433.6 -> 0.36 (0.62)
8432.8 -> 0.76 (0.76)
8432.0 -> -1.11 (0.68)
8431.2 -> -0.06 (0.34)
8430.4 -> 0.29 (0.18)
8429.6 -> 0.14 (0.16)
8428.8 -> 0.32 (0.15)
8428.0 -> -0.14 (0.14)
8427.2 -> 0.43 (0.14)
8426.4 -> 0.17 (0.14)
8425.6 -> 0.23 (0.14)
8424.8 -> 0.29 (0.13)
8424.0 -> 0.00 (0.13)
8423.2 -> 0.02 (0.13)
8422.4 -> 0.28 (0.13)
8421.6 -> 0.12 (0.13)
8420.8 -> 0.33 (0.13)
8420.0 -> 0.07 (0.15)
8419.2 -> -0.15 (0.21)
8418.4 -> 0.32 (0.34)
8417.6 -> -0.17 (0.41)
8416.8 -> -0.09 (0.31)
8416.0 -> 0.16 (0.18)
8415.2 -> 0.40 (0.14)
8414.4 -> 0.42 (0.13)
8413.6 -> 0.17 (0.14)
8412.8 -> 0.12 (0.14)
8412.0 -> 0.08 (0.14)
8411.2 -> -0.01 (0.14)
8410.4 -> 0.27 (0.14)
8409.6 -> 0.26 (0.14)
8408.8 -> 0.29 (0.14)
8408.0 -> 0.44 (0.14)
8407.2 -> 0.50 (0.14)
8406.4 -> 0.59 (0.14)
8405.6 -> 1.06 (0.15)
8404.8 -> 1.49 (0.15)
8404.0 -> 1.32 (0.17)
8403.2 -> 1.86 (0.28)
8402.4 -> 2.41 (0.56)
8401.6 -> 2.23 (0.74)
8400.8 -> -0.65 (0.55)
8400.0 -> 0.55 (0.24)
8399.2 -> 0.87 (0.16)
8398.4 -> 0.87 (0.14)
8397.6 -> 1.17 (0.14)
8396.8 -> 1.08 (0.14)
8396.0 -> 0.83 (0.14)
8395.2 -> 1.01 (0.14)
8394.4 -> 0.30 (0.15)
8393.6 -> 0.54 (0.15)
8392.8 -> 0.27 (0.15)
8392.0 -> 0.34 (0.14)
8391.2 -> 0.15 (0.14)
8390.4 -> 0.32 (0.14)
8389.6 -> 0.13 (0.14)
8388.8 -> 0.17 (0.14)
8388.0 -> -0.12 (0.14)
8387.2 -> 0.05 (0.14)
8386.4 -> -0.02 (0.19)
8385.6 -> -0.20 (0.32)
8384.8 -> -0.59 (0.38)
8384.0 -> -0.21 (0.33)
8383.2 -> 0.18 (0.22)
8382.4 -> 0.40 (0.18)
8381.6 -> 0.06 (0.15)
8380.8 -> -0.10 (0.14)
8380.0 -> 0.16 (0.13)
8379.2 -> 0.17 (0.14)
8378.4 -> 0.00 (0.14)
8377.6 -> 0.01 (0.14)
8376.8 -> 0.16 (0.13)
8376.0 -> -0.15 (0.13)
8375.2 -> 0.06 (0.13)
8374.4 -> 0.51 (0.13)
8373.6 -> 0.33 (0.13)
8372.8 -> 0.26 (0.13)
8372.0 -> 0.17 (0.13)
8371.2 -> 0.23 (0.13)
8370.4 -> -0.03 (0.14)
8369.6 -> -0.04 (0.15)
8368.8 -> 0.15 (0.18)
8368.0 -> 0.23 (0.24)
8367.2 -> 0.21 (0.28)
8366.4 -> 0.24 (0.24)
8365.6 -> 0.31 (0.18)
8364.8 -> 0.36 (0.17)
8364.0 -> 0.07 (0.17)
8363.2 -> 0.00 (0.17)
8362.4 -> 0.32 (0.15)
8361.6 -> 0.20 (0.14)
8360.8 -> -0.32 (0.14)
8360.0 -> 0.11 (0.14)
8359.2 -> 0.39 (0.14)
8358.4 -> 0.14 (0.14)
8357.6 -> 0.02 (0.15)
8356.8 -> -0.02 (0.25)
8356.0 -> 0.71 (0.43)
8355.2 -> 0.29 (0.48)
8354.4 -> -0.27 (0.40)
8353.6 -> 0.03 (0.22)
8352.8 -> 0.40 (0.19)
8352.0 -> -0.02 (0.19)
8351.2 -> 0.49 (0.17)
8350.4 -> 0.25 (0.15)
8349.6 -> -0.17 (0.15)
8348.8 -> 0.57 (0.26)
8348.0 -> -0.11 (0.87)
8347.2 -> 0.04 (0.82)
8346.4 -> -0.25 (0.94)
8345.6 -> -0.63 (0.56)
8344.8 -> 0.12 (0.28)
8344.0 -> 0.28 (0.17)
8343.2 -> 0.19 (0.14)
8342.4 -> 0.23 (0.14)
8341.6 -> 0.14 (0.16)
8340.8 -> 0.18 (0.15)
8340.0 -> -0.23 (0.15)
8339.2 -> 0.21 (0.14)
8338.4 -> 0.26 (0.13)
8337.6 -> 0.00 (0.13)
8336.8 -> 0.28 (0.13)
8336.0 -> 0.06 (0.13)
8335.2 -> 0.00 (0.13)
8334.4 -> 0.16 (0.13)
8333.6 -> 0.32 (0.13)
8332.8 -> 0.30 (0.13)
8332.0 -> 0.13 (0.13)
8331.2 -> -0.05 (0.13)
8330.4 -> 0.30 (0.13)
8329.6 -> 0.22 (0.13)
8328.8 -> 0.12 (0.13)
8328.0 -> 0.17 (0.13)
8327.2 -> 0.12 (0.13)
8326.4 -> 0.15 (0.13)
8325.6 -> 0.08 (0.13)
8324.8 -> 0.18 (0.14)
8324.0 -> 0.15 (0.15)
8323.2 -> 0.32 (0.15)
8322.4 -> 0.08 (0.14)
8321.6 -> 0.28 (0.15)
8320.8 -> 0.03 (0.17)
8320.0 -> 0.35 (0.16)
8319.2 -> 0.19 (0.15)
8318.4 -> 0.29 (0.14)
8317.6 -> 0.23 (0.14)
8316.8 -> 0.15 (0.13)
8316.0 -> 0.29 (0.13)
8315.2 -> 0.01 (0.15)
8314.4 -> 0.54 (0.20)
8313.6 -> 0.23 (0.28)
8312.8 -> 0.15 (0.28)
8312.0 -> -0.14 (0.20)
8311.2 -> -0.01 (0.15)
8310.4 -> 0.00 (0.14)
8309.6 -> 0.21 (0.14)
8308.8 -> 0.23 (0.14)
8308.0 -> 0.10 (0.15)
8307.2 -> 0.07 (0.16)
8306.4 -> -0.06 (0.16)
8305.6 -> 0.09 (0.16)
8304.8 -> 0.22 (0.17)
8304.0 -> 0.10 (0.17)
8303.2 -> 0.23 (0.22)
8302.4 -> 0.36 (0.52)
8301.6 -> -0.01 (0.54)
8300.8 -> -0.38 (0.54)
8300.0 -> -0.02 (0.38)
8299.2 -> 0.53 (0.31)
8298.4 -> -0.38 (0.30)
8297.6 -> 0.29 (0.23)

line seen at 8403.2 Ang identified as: [O II] 3727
